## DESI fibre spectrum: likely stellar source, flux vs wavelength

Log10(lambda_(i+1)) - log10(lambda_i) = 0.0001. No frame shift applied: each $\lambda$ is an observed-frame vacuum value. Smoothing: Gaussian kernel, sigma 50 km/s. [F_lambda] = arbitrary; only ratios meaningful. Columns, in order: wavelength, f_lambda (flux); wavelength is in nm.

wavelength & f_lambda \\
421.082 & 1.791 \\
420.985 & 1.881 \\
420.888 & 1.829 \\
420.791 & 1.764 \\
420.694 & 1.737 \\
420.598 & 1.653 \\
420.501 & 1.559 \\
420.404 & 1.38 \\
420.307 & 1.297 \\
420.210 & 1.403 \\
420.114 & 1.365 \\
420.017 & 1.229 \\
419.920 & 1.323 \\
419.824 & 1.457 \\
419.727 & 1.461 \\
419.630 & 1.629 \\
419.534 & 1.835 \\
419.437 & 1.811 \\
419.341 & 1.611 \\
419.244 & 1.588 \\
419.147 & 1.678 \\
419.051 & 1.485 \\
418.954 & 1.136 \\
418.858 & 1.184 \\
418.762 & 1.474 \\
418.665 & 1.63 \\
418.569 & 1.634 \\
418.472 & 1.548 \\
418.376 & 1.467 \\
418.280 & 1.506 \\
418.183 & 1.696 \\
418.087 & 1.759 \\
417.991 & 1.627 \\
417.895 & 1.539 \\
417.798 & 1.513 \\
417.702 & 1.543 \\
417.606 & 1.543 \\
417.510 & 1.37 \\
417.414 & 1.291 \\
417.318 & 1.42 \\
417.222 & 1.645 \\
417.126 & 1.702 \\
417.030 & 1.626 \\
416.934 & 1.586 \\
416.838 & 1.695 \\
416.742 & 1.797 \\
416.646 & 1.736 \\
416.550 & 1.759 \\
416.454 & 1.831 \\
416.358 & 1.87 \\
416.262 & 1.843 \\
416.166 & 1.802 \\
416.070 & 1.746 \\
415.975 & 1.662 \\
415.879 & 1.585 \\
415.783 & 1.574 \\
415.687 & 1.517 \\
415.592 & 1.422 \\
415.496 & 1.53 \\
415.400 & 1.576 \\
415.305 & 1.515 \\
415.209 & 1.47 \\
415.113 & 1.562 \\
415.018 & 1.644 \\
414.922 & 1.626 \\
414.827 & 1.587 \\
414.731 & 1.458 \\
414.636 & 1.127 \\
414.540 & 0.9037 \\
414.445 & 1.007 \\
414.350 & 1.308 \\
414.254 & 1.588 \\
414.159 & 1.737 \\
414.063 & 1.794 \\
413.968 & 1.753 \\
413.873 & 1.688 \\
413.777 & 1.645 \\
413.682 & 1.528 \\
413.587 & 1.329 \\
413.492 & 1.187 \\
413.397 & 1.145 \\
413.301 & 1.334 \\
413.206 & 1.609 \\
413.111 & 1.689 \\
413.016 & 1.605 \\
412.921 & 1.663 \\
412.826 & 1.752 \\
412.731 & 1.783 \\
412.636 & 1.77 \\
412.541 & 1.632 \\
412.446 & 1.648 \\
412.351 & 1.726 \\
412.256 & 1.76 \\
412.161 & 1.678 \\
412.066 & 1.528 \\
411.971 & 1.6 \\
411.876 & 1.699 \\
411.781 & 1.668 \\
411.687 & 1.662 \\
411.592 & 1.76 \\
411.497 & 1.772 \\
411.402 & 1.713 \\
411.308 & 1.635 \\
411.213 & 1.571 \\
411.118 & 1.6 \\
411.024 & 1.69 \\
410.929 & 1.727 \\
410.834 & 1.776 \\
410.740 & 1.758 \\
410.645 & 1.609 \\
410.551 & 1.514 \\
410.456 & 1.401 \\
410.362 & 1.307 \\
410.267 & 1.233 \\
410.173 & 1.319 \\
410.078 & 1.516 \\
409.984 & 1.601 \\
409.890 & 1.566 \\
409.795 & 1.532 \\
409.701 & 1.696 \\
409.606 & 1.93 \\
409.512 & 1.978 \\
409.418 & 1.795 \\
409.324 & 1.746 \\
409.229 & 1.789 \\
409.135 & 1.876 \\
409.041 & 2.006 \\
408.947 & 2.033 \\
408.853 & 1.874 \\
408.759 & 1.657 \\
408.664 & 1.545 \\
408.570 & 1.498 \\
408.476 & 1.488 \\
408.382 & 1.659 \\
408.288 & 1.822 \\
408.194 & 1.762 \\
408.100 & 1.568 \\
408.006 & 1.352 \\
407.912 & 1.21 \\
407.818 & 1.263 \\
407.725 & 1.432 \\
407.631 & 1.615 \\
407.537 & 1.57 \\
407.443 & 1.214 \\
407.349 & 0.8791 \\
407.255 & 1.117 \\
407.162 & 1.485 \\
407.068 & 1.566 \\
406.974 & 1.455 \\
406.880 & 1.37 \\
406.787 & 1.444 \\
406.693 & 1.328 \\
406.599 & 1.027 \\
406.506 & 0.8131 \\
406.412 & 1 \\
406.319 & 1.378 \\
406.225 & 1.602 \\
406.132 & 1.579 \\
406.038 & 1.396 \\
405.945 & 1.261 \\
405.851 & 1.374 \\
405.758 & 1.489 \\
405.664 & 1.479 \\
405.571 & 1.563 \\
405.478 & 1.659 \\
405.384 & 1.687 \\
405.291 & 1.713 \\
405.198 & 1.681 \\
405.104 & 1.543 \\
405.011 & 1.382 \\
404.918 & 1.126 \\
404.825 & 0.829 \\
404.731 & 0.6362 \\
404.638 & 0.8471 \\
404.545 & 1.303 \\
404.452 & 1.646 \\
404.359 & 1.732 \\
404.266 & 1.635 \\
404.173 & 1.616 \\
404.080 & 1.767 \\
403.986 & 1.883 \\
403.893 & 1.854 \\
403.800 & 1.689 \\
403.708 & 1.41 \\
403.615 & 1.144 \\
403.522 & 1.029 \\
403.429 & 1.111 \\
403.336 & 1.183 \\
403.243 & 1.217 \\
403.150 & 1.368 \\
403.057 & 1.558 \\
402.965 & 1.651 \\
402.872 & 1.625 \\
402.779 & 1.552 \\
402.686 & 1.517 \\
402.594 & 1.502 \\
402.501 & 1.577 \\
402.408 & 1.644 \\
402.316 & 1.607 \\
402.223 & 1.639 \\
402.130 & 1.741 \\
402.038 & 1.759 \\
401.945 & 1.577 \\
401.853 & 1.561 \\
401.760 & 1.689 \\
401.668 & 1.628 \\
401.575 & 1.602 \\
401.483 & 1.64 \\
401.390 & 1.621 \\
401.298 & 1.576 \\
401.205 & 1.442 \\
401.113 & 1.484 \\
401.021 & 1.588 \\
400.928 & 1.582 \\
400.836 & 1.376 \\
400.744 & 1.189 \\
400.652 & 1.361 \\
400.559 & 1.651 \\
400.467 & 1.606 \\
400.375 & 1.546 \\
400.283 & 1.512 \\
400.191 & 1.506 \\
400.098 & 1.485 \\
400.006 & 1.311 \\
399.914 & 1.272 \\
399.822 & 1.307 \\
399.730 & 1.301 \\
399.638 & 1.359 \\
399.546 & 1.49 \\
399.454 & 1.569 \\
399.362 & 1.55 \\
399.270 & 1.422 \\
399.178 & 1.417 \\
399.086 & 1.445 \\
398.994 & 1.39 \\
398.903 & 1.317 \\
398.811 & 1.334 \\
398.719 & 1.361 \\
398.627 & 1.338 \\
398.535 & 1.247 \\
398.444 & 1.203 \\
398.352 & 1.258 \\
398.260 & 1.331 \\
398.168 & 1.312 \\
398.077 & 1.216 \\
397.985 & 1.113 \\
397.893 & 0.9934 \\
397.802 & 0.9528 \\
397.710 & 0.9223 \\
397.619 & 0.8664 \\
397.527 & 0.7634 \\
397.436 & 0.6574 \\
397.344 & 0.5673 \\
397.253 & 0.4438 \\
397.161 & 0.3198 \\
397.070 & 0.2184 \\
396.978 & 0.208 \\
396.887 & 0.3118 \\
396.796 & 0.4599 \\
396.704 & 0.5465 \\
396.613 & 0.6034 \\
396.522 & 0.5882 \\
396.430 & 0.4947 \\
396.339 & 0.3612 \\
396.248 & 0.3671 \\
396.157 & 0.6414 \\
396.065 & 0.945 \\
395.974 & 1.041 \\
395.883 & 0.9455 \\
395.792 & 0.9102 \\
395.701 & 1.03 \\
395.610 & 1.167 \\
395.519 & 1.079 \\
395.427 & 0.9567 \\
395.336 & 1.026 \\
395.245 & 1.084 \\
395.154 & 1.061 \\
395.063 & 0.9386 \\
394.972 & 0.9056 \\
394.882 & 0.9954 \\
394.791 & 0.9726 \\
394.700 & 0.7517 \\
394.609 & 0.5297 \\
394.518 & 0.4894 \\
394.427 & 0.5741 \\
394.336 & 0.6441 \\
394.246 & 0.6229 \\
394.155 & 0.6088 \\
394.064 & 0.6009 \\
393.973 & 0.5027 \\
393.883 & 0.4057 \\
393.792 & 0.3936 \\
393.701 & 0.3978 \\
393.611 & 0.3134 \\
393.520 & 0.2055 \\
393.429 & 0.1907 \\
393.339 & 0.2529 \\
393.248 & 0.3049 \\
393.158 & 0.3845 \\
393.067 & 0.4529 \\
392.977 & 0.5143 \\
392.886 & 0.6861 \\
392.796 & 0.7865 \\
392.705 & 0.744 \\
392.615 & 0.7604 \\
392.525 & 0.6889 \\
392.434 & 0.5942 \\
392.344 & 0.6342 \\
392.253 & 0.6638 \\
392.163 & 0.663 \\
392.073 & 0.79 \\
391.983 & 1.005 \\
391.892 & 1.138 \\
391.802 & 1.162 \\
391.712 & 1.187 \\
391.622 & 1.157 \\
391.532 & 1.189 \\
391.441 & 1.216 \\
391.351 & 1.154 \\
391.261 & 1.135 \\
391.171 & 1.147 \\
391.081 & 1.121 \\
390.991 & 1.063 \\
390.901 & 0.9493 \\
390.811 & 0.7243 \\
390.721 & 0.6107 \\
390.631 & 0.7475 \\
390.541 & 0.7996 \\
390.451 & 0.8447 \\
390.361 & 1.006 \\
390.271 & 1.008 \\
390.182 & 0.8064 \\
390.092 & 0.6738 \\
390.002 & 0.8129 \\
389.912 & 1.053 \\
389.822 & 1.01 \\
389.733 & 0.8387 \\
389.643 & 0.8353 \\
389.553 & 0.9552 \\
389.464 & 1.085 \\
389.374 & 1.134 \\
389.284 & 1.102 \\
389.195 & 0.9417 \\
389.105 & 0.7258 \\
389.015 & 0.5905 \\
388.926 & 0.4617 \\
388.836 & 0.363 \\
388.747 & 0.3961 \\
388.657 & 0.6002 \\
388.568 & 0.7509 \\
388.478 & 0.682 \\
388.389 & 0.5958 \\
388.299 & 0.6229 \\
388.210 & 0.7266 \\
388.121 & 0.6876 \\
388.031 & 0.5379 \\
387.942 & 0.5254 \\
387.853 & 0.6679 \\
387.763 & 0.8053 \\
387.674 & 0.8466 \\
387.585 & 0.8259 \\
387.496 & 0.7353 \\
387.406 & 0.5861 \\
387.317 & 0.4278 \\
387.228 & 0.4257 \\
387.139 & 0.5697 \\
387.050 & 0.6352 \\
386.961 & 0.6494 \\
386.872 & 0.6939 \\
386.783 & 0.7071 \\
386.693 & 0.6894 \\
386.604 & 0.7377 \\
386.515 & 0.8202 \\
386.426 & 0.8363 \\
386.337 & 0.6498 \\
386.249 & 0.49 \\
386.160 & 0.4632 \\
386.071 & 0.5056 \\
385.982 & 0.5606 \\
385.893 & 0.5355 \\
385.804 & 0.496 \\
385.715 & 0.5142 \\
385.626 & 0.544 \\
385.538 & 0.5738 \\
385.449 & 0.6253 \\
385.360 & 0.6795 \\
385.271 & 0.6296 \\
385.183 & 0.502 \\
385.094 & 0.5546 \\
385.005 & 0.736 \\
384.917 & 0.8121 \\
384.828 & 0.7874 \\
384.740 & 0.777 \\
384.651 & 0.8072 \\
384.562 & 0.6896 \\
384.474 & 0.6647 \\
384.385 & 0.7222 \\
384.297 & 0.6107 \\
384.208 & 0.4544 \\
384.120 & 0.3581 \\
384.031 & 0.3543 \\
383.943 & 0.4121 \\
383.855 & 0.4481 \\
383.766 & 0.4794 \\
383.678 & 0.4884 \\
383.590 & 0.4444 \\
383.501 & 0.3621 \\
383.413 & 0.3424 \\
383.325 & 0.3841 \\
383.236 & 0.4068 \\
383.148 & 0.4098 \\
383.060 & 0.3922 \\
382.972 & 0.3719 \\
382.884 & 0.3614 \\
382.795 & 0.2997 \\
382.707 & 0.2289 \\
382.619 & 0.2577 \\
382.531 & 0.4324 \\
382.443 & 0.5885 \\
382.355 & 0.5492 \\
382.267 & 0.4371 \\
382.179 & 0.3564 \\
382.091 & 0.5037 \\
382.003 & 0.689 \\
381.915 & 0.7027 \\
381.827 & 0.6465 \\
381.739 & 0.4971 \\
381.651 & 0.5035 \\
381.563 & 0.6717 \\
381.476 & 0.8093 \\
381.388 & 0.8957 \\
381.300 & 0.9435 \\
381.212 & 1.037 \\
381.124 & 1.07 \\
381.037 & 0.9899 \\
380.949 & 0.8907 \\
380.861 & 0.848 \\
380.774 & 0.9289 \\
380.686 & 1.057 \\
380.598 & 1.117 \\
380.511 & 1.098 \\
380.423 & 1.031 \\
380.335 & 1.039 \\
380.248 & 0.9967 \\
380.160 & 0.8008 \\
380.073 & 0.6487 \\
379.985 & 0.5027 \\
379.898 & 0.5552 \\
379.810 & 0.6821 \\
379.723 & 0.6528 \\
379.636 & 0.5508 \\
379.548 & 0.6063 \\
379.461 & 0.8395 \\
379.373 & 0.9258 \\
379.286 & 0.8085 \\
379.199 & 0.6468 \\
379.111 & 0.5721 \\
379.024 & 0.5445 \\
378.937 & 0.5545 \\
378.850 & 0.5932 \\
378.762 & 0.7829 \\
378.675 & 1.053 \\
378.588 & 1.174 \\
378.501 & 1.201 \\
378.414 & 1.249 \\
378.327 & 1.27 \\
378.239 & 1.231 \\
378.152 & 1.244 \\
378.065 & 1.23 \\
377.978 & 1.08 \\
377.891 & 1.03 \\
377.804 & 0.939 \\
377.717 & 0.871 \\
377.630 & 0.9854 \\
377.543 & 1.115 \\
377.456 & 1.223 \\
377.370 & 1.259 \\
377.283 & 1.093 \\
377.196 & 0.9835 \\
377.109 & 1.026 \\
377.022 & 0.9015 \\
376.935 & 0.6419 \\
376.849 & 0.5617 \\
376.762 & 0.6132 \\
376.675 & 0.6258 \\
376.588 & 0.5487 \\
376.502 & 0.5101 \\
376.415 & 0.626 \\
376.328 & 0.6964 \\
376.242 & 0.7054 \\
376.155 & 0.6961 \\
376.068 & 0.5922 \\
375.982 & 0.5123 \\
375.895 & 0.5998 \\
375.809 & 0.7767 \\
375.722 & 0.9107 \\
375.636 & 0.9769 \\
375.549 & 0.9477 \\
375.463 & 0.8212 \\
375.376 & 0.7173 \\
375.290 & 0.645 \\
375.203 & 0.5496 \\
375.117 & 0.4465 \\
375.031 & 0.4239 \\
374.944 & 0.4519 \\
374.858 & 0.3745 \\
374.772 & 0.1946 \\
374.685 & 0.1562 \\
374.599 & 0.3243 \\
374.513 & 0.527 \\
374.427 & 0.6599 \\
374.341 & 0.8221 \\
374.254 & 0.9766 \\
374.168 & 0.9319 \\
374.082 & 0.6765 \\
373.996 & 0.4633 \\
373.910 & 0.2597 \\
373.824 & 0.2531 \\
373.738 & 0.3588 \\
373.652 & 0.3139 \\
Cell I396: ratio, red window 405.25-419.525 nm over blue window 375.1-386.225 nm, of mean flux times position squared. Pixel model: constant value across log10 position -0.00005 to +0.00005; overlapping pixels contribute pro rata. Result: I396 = 2.6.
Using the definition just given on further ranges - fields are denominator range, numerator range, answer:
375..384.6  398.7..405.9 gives 2.29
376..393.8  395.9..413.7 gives 2.15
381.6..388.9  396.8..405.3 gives 2.56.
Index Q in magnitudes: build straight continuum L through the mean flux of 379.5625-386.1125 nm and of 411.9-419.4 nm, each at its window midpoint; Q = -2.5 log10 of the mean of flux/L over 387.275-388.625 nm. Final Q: 0.16 mag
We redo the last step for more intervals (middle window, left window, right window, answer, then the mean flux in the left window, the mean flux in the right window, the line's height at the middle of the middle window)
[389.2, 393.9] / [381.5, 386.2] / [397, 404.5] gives 0.114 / 0.523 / 1.37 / 0.91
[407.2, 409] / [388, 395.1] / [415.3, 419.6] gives -0.163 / 0.751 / 1.6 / 1.29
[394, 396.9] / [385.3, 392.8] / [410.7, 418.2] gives 0.269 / 0.768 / 1.6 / 0.977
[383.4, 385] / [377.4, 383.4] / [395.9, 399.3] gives 0.375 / 0.772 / 0.89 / 0.798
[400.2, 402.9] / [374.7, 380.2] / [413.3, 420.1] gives -0.244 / 0.784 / 1.54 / 1.25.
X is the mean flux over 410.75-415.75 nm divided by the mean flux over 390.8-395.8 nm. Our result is 2.02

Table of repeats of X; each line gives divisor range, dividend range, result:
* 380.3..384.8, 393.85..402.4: 1.77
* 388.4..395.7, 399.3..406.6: 1.87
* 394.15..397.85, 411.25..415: 2.17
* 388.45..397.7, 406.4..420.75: 2.09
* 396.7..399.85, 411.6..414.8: 1.48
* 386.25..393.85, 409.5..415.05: 2.12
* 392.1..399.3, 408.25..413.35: 2.14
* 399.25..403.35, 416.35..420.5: 1.02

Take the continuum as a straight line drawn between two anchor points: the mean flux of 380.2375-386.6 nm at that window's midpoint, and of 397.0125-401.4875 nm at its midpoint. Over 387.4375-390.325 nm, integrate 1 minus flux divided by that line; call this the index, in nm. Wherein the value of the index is 0.28 nm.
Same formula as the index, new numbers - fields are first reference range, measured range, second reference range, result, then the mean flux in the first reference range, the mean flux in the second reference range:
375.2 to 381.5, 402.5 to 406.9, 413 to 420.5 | -0.296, 0.858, 1.54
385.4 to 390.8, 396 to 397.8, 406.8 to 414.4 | 0.847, 0.703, 1.59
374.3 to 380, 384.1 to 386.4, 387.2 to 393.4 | 0.497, 0.769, 0.784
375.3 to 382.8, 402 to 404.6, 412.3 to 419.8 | -0.457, 0.8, 1.57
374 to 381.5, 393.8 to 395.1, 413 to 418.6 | 0.532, 0.806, 1.56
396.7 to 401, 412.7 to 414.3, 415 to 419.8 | -0.080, 1.16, 1.59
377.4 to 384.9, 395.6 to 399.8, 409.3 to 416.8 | 0.795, 0.727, 1.6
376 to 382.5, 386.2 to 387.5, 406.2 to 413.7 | 0.472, 0.824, 1.56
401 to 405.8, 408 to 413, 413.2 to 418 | -0.461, 1.5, 1.55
